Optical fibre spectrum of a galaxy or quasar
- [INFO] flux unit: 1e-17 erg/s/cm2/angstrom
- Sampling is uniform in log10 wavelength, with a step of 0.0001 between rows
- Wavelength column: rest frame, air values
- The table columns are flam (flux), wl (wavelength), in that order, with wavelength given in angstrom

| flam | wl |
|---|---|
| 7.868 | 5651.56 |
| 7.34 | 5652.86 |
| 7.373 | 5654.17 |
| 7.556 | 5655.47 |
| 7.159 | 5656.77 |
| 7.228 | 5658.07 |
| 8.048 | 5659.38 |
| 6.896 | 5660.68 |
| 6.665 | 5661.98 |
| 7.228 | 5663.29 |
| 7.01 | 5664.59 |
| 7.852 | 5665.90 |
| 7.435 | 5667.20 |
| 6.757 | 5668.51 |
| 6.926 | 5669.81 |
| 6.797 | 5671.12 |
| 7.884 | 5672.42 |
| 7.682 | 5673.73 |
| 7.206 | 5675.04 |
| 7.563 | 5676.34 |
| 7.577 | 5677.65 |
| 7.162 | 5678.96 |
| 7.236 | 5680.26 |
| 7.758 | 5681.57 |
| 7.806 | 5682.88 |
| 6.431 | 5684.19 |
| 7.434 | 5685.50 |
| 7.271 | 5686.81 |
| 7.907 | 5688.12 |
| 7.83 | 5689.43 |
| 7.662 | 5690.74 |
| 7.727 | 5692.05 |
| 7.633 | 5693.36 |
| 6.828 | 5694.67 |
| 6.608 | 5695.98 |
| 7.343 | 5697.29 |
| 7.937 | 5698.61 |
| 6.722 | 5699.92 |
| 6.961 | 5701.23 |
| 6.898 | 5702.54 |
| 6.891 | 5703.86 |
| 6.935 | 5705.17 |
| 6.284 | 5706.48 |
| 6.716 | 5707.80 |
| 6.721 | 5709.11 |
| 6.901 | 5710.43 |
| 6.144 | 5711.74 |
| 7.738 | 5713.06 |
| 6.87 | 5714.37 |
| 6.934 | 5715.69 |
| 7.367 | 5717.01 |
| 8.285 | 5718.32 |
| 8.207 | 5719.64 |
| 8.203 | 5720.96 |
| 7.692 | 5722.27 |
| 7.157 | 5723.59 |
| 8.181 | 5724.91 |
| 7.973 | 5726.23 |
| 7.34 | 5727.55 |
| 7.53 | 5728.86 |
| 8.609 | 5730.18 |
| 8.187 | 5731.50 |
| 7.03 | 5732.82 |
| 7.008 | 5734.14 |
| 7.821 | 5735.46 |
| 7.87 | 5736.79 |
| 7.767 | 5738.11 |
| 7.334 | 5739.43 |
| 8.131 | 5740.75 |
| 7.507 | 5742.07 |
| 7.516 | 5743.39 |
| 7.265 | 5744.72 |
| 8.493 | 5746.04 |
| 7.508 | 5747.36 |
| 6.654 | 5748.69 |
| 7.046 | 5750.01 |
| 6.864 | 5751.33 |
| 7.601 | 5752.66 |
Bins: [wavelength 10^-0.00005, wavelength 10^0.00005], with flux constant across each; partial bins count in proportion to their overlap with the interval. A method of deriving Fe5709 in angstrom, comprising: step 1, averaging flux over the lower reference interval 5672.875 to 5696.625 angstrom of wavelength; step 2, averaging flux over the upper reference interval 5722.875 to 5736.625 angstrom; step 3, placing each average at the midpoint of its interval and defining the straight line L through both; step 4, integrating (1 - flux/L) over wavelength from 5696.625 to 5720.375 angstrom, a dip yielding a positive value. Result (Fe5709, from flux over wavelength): 1.4 angstrom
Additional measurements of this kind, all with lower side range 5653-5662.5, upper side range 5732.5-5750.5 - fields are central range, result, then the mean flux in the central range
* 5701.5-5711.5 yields 0.9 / 6.75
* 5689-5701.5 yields 0.1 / 7.33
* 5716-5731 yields -0.8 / 7.85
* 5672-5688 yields -0.2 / 7.42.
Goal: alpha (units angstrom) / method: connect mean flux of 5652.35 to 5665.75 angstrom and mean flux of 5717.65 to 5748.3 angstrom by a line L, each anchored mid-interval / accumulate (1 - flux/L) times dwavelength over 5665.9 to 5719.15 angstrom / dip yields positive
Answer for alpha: 1.8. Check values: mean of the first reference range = 7.27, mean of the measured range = 7.23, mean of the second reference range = 7.76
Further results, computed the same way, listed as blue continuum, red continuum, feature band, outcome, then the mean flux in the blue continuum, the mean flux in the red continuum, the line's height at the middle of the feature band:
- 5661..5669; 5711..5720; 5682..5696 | -0.3 angstrom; 7.15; 7.33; 7.24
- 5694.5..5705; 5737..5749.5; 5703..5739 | -0.6 angstrom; 7.03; 7.58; 7.3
